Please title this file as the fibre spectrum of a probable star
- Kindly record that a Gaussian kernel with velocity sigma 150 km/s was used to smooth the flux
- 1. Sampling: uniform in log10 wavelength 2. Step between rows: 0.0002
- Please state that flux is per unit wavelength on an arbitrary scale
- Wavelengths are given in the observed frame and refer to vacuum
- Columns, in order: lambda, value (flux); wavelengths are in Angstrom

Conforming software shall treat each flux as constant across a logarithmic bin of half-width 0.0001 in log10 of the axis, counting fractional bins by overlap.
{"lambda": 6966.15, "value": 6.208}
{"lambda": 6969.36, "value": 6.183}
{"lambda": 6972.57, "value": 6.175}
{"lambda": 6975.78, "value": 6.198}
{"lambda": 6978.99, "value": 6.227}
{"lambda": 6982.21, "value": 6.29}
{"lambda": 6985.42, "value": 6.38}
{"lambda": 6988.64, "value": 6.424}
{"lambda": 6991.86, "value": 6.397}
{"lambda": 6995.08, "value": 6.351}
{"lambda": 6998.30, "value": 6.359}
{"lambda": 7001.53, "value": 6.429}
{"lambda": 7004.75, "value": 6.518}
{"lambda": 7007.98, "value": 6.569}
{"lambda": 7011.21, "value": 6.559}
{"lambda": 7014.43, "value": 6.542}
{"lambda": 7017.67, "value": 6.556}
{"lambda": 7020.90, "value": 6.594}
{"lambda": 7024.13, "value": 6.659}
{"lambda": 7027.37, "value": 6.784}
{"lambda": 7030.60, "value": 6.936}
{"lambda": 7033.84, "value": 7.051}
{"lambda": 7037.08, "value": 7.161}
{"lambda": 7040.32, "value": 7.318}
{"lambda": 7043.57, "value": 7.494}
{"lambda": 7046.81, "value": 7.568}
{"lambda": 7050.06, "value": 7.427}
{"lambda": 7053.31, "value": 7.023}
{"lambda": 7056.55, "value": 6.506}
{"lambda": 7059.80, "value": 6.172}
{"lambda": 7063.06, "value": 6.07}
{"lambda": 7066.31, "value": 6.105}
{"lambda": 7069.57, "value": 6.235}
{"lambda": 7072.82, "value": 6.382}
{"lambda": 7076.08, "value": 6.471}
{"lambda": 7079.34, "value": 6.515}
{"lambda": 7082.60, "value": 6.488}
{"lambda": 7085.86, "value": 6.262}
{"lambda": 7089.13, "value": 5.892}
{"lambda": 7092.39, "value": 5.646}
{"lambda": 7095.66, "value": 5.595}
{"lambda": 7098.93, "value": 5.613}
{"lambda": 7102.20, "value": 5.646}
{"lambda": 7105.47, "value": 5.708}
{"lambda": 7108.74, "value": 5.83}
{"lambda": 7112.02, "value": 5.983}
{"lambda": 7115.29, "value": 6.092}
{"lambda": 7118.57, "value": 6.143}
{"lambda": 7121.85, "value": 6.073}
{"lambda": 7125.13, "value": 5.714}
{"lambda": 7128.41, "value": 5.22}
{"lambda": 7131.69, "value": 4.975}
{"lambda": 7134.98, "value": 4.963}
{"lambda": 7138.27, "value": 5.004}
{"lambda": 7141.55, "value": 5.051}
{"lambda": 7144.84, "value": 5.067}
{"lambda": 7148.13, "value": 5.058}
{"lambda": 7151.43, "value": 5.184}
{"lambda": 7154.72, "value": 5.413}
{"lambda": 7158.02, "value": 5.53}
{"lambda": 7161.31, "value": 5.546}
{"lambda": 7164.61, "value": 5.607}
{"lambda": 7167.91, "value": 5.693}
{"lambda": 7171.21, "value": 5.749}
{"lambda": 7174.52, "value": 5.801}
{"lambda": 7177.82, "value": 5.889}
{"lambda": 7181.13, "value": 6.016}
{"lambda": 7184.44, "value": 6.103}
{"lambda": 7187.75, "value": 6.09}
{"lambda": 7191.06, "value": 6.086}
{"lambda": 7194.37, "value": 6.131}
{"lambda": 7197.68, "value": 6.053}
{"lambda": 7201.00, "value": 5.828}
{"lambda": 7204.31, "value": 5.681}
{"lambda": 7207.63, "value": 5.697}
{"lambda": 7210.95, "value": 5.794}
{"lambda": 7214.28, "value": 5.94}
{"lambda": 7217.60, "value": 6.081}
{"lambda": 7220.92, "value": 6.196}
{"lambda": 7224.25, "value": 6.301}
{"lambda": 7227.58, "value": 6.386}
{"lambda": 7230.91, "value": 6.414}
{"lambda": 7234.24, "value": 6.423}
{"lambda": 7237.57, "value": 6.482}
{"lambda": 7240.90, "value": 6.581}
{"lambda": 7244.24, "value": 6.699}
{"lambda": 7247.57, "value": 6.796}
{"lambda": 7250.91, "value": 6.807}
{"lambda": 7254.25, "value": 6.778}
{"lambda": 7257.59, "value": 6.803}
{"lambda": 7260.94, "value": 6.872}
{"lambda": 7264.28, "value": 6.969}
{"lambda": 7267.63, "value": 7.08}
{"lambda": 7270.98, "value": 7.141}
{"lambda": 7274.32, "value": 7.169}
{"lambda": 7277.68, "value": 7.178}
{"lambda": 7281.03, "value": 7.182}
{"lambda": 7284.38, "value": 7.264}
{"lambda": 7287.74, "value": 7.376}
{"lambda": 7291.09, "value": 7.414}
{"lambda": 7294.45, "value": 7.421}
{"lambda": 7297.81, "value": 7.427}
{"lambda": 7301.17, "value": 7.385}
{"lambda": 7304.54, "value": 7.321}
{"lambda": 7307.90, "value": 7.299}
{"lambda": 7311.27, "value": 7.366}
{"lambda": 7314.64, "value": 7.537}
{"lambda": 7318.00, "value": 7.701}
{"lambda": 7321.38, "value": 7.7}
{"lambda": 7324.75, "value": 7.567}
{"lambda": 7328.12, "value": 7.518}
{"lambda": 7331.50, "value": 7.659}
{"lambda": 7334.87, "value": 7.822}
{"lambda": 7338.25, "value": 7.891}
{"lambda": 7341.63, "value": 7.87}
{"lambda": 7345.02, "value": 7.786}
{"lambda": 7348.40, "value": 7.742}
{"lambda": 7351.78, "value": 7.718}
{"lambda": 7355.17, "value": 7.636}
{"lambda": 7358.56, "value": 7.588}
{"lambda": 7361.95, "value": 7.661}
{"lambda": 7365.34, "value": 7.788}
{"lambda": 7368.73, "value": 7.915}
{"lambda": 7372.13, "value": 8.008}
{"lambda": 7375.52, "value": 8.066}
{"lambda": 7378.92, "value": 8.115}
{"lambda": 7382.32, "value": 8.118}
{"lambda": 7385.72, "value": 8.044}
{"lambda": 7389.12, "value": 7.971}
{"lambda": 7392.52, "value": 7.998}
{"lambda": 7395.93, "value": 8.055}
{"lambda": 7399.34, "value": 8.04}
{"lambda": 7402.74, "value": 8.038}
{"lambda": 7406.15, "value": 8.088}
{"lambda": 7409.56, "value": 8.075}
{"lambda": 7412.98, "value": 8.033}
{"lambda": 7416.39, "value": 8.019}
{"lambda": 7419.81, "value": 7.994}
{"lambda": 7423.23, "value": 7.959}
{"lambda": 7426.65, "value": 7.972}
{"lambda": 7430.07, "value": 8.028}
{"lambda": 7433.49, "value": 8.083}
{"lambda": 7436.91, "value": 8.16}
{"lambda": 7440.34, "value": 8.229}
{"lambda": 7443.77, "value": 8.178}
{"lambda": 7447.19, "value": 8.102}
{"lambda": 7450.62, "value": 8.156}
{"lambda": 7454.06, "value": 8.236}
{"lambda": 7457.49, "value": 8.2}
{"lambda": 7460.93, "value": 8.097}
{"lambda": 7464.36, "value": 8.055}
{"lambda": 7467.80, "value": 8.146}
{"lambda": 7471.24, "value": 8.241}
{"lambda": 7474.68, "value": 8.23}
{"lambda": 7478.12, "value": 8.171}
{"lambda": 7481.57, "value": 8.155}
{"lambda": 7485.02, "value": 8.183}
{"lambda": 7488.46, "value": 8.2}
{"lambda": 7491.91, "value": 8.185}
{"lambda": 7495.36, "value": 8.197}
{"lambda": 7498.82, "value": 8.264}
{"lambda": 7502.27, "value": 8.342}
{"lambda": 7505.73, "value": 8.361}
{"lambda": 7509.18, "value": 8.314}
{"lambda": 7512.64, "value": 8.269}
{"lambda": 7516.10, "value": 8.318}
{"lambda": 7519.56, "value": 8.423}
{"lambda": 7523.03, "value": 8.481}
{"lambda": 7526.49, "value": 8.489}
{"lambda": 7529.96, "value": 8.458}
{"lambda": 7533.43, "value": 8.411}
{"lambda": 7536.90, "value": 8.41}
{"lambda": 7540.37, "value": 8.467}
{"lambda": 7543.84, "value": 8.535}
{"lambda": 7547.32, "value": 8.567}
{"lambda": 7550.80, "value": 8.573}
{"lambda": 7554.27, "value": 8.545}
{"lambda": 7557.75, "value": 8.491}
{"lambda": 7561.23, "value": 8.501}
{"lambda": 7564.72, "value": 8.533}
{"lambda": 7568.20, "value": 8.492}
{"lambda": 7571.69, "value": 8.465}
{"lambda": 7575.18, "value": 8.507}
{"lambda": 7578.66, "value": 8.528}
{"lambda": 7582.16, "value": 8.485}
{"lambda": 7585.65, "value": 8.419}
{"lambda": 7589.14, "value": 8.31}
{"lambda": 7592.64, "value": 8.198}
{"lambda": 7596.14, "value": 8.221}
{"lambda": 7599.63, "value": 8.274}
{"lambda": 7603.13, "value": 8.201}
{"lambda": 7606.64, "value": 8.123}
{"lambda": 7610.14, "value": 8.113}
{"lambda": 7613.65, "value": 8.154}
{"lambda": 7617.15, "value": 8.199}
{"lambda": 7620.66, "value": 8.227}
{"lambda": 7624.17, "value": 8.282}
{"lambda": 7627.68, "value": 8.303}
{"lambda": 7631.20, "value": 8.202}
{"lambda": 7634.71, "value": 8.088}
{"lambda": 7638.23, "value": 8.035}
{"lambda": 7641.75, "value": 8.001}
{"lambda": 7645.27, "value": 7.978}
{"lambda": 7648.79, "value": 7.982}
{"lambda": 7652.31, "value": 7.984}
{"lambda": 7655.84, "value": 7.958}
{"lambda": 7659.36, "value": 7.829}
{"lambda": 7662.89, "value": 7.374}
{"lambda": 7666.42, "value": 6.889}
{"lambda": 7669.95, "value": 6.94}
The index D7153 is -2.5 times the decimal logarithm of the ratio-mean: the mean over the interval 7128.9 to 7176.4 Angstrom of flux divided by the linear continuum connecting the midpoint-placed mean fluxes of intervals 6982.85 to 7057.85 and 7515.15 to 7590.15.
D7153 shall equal 0.32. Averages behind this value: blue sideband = 6.76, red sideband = 8.48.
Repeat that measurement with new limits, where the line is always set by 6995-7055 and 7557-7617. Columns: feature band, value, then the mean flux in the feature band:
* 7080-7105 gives 0.19 mag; 5.89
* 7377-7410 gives -0.03 mag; 8.05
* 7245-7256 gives 0.10 mag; 6.79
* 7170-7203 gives 0.21 mag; 5.97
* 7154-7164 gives 0.29 mag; 5.52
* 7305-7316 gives 0.03 mag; 7.39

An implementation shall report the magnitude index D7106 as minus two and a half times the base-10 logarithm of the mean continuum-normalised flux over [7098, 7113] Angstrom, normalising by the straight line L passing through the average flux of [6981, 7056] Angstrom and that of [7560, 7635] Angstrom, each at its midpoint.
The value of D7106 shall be 0.21 mag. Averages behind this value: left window 6.76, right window 8.31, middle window 5.75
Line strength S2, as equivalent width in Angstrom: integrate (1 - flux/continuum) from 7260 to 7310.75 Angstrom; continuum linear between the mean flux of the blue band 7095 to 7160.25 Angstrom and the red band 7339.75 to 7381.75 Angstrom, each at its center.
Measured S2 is -1.2 Angstrom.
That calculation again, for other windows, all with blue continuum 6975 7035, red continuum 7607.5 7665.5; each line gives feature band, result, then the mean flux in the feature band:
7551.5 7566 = -1.25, 8.52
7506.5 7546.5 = -3.36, 8.42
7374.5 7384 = -0.88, 8.1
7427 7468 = -3.01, 8.13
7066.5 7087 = 0.96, 6.38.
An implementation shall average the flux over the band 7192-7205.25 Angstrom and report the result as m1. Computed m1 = 5.95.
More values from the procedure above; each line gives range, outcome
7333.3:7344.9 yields 7.84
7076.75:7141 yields 5.75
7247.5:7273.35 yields 6.92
